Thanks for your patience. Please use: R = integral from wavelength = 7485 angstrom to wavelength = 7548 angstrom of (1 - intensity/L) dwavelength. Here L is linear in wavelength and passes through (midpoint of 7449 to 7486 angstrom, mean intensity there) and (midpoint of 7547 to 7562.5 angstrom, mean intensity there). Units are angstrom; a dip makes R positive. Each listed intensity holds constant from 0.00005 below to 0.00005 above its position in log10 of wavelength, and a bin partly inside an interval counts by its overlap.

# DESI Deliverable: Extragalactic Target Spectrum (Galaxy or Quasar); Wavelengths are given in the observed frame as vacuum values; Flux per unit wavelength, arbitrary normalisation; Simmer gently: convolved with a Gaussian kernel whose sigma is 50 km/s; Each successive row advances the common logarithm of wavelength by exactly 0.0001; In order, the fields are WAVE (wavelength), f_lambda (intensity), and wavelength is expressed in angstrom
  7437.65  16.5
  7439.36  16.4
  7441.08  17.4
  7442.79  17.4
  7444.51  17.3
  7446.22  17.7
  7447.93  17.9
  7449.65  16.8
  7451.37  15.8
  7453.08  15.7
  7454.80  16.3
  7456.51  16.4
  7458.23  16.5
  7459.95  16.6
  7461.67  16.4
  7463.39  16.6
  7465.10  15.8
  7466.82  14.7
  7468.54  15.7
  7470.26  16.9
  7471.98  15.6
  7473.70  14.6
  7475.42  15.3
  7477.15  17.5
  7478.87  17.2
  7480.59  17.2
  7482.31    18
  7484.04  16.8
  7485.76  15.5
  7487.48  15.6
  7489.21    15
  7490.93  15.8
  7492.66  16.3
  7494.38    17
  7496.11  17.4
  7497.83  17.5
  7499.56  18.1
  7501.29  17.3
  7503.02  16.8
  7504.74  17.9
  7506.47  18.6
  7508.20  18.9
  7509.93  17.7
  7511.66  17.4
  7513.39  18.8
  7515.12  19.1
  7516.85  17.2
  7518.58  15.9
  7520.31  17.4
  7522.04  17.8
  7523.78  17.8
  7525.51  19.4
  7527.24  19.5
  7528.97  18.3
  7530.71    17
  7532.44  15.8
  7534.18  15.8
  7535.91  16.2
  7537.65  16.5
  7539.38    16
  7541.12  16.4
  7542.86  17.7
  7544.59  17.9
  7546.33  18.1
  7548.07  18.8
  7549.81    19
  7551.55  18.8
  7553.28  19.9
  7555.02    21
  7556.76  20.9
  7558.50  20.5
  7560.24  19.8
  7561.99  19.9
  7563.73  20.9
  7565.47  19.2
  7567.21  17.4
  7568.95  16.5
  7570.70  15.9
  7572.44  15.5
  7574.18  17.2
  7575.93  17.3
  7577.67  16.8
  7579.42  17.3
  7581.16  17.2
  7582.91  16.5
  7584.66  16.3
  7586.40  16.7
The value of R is 3.32 angstrom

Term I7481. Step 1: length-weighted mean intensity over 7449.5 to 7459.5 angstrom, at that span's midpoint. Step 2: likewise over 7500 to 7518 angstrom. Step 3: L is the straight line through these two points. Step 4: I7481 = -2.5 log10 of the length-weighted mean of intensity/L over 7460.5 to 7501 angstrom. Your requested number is 0.04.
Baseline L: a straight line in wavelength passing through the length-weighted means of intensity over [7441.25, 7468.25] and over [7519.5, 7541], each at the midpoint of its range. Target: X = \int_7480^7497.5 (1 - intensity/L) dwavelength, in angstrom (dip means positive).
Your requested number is 0.4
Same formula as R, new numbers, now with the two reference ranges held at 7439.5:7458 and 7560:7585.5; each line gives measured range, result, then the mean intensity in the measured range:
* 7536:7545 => 0.3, 16.8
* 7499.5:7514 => -0.6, 17.9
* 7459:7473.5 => 0.8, 16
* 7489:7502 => 0.2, 16.9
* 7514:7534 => -0.5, 17.7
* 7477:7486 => 0.0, 17.1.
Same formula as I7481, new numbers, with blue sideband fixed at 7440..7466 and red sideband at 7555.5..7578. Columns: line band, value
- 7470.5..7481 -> 0.05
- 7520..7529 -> -0.04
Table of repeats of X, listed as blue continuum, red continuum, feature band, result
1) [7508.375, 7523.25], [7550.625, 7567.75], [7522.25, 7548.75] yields 1.8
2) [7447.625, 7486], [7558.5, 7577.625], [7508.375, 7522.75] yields -0.5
